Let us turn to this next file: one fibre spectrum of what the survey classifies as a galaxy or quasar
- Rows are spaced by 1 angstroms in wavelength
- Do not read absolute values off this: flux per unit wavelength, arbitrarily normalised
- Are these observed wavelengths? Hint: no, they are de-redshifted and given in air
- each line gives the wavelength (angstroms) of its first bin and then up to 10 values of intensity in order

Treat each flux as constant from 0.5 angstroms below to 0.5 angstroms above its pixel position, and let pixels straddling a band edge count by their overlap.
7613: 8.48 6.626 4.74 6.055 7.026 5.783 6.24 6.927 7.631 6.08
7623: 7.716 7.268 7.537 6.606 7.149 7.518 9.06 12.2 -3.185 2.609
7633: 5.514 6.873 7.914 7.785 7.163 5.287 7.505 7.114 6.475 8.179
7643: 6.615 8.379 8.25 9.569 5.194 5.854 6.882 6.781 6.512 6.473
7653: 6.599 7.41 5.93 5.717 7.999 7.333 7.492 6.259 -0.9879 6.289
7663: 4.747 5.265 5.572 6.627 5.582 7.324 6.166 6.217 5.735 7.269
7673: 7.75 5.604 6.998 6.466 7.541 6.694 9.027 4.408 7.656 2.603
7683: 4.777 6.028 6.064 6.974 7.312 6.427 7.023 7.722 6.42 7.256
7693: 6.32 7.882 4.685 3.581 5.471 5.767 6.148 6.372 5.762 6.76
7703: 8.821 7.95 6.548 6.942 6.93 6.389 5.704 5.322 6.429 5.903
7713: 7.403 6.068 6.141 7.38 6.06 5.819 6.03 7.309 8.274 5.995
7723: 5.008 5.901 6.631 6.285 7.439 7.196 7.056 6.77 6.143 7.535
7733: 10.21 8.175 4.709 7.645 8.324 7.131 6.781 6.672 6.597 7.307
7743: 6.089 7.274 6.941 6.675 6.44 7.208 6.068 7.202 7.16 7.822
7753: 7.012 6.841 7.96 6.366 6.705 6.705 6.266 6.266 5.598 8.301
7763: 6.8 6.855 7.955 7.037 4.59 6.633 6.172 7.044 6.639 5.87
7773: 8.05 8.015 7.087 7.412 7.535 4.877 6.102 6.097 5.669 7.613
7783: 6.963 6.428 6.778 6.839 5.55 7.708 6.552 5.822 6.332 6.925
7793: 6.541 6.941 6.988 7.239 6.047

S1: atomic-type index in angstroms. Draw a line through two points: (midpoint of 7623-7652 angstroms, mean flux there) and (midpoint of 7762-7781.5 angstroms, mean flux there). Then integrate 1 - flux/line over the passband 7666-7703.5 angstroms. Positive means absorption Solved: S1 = 2.1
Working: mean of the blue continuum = 6.82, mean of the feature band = 6.4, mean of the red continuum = 6.7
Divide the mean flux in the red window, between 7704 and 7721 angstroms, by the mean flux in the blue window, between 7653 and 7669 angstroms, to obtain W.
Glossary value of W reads 1.10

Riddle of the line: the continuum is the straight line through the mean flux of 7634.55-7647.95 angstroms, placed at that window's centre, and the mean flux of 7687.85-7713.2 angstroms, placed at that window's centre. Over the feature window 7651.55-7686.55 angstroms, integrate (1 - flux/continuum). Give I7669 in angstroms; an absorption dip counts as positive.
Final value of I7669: 3.71 angstroms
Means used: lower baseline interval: 7.29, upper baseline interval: 6.45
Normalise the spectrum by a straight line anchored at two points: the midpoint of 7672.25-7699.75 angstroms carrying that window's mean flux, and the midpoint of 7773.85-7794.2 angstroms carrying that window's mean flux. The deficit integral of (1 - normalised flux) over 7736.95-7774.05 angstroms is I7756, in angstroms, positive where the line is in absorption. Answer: -1.7 angstroms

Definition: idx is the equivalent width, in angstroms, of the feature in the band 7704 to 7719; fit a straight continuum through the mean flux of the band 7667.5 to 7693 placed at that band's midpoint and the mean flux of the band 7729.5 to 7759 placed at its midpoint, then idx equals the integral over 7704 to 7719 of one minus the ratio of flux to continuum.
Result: 0.8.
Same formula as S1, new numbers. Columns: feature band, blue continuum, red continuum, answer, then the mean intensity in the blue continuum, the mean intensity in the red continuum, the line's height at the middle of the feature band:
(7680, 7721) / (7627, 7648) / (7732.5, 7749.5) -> 3.58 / 6.79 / 7.07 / 6.96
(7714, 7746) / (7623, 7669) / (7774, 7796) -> -1.24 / 6.5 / 6.65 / 6.59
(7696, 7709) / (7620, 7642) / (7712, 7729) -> 0.16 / 6.7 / 6.55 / 6.58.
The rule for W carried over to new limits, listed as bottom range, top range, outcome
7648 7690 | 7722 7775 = 1.10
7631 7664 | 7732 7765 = 1.11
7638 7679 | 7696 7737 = 1.01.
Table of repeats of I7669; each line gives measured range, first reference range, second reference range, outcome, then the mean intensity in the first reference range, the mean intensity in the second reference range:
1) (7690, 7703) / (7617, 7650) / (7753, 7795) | 1.1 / 6.81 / 6.7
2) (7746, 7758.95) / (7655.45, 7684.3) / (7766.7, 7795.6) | -0.9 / 6.07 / 6.63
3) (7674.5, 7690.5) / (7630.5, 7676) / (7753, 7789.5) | -0.3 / 6.24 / 6.72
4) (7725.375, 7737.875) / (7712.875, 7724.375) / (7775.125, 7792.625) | -1.6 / 6.42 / 6.55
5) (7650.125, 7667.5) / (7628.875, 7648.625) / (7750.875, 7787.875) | 1.9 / 6.67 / 6.75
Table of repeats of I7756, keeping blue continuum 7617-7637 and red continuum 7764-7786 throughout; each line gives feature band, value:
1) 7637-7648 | -0.9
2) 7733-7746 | -0.8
